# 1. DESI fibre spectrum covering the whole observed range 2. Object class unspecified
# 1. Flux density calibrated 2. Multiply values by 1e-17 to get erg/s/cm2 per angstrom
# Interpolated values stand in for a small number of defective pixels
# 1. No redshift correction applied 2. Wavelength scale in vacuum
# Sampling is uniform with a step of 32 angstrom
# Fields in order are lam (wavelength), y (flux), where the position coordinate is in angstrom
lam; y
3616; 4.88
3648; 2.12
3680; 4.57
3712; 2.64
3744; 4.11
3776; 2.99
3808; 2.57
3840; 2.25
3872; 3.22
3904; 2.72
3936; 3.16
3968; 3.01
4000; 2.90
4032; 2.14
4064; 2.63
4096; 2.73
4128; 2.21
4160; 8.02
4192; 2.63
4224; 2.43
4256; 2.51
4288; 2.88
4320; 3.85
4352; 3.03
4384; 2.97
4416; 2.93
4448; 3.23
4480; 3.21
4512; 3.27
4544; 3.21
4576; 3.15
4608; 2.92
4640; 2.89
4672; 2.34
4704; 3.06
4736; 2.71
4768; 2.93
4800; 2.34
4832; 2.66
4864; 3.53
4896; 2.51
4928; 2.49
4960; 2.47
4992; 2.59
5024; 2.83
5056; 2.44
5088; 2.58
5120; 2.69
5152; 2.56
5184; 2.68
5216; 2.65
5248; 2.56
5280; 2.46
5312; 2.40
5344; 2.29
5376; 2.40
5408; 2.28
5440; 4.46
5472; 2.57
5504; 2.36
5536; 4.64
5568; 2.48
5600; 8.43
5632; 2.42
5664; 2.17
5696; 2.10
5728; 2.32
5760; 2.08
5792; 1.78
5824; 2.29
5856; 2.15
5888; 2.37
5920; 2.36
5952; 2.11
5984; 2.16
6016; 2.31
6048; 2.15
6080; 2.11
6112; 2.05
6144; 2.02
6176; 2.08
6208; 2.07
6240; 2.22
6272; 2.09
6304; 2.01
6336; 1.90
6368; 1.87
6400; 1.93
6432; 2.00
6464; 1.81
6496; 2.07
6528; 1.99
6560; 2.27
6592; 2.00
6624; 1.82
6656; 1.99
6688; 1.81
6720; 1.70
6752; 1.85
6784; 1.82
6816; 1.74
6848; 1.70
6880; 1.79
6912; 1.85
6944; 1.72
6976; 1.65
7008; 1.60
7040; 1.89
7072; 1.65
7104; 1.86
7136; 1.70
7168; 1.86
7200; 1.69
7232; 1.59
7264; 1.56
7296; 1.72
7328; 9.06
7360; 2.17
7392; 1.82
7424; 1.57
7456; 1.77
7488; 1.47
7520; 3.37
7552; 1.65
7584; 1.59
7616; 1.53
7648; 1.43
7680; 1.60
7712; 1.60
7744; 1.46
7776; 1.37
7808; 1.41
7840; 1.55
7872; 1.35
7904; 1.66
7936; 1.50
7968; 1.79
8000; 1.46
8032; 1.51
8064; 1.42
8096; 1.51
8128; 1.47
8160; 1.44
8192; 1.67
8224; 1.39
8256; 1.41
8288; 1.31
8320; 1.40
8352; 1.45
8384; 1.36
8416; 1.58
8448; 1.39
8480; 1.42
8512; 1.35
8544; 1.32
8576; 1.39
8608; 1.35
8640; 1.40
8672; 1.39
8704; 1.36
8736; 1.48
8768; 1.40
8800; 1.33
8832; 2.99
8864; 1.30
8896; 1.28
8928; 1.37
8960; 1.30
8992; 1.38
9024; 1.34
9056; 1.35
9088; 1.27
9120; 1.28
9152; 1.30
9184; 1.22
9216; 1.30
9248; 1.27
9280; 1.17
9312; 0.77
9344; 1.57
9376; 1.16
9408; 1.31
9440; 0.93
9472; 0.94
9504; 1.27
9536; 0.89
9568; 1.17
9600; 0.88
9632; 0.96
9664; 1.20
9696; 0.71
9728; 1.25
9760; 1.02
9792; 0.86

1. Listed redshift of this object 0.118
